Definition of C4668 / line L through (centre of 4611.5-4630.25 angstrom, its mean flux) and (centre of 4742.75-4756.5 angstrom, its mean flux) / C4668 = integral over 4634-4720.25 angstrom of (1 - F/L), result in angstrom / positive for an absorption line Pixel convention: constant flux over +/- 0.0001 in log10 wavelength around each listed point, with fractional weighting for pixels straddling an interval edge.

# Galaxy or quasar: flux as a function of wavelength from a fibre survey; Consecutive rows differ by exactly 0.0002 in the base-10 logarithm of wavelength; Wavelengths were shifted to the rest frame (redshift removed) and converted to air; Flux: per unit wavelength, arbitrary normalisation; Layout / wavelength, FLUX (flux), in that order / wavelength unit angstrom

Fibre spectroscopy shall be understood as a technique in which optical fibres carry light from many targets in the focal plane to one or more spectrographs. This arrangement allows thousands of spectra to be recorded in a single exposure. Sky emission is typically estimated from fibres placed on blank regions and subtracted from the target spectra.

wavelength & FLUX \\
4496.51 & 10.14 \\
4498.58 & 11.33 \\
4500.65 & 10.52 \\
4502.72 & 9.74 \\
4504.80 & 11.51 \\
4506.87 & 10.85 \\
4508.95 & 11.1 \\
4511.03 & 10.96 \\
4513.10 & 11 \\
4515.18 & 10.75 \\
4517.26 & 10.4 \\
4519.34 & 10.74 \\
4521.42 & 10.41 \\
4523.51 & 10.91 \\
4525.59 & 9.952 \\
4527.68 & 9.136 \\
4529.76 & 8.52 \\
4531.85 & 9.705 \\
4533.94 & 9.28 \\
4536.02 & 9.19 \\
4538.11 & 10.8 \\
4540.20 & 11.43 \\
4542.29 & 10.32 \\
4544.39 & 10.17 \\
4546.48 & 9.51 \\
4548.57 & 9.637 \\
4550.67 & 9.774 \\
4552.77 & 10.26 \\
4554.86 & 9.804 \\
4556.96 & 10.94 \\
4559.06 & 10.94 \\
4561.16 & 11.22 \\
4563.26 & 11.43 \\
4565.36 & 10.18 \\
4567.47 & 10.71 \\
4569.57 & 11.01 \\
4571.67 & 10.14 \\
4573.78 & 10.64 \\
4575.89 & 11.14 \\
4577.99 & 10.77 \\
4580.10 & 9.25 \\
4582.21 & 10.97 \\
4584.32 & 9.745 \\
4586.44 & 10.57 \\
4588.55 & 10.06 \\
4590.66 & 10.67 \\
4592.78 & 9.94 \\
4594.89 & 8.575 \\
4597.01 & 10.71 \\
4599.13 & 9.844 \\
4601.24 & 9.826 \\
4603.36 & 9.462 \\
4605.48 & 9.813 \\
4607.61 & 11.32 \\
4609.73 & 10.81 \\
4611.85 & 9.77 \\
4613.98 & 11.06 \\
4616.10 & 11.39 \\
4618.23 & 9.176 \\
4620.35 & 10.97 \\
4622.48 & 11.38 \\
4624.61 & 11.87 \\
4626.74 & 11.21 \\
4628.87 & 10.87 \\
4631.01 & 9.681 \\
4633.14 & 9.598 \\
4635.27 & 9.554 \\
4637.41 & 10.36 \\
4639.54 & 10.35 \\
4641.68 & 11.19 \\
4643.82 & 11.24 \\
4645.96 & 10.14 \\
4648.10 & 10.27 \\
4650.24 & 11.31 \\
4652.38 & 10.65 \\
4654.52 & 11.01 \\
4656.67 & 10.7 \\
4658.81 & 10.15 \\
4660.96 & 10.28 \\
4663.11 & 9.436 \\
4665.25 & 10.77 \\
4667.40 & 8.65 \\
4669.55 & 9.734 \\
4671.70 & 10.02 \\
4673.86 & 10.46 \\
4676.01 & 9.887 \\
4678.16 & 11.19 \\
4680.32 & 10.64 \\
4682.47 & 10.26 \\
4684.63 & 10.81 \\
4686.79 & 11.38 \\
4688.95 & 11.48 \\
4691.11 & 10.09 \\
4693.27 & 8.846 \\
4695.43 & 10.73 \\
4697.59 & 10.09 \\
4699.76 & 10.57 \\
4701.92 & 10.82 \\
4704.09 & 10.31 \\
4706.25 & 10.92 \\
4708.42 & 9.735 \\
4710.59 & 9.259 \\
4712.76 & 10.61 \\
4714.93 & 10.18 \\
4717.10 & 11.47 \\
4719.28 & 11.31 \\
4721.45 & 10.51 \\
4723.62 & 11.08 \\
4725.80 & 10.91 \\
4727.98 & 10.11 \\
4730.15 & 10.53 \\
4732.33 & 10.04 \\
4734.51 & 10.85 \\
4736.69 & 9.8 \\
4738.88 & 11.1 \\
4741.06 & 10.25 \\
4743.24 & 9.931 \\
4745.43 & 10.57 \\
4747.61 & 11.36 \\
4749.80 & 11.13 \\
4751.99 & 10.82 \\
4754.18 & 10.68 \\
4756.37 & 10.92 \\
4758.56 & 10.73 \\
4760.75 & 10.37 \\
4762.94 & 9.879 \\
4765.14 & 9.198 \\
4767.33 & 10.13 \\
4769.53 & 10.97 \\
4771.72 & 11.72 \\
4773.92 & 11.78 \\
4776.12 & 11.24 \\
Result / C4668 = 3.4 angstrom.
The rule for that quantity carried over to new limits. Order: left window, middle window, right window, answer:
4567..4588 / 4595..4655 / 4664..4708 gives -0.4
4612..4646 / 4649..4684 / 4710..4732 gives 0.9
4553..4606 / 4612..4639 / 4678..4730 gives -0.4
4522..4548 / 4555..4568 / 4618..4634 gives -0.9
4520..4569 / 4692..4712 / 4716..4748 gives 0.8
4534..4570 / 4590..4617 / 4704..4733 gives 0.5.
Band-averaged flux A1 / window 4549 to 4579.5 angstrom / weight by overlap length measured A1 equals 10.6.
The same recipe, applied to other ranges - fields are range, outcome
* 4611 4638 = 10.5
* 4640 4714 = 10.4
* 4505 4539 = 10.3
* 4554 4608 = 10.4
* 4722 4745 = 10.5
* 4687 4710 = 10.4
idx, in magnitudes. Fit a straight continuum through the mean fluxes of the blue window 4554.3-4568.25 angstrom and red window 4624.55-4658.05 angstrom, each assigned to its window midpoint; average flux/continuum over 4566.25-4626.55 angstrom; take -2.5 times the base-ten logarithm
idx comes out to 0.03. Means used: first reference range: 10.8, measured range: 10.4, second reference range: 10.6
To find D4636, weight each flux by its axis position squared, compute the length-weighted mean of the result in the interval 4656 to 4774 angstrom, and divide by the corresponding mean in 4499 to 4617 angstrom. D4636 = 1.1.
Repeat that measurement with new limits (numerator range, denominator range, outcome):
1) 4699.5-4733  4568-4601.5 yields 1.09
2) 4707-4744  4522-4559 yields 1.13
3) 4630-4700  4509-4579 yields 1.05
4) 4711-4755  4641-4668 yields 1.05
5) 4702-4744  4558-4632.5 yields 1.06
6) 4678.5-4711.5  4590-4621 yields 1.06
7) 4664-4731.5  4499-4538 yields 1.10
